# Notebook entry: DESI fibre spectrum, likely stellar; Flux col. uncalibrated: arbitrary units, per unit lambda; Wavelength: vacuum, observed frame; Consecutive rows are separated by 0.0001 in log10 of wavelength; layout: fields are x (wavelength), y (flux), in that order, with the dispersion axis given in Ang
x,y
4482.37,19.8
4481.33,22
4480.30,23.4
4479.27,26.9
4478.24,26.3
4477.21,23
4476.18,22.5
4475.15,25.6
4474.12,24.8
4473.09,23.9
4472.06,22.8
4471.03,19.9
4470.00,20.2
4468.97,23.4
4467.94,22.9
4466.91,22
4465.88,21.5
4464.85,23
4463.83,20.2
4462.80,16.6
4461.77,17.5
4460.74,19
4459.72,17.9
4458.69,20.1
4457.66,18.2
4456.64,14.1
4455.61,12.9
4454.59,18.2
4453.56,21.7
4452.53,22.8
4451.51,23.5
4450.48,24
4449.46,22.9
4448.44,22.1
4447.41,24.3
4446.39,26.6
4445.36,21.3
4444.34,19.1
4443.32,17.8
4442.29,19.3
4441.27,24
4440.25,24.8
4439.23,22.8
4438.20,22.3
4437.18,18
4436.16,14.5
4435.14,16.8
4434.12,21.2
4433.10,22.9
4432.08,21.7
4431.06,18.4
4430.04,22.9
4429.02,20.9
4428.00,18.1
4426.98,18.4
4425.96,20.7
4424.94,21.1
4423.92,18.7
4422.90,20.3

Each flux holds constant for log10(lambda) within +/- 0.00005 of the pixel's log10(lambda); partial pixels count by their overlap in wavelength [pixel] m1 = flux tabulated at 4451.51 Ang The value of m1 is 23.5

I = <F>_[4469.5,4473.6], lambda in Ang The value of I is 21.7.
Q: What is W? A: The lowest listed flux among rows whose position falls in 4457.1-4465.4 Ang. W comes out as 16.6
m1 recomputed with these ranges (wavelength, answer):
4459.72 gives 17.9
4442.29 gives 19.3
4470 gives 20.2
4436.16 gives 14.5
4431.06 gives 18.4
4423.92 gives 18.7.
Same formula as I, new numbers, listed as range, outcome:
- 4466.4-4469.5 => 22.7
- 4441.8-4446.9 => 20.8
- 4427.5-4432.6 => 20.4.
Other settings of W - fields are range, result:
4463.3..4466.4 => 20.2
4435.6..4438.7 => 14.5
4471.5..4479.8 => 22.5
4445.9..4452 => 22.1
